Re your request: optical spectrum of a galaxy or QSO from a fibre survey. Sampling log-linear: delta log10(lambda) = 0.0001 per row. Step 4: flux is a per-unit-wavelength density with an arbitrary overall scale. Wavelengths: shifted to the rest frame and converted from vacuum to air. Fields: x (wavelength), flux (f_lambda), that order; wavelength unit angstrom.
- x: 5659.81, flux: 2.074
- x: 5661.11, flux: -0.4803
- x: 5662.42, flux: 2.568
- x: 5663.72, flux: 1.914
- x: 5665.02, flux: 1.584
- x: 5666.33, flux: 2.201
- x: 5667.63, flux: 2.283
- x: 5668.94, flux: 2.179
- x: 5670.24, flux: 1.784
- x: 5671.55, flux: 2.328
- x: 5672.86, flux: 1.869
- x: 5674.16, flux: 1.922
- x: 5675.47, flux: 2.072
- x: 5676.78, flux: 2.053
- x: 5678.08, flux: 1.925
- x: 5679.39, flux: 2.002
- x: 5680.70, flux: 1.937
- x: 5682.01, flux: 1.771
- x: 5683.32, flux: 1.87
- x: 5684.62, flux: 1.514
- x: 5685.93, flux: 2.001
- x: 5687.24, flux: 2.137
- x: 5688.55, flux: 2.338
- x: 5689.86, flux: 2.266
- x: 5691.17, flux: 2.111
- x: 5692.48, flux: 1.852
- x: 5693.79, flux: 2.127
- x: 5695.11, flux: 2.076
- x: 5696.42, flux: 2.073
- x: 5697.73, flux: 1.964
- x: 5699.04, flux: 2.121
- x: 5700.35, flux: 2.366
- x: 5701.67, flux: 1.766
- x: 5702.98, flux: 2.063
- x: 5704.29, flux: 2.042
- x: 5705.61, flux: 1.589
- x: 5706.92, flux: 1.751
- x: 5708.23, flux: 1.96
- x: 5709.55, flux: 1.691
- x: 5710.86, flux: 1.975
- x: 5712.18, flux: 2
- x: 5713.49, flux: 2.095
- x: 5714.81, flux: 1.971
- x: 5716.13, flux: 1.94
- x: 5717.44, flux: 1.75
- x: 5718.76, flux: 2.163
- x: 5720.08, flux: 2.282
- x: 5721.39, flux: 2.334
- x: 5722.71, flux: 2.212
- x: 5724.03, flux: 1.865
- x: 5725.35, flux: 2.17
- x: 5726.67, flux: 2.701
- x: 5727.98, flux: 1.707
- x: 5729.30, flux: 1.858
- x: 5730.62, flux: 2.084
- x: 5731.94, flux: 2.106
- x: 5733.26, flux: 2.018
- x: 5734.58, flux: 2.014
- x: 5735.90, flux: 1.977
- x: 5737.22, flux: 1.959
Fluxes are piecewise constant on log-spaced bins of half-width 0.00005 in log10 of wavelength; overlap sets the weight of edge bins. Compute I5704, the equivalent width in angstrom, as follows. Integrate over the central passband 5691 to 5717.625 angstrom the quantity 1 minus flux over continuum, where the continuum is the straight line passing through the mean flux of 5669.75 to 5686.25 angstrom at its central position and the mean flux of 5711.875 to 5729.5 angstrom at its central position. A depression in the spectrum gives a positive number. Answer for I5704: 0.7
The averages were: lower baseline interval 1.93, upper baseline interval 2.08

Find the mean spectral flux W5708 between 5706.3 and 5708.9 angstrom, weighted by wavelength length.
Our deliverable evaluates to 1.86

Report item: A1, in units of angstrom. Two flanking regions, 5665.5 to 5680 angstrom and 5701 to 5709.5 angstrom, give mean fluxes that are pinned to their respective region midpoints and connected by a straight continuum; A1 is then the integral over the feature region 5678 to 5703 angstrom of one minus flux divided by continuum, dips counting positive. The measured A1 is -1.0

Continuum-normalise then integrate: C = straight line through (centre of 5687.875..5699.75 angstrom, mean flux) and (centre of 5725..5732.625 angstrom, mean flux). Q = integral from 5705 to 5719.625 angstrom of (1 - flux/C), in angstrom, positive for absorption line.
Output 1.4 angstrom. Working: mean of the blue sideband 2.1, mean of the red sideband 2.1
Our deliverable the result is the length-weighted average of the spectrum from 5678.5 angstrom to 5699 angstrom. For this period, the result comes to 2.01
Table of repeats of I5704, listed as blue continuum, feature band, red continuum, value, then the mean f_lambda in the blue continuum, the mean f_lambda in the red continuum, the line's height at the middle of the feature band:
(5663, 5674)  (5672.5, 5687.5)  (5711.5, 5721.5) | 0.8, 2.02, 2.05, 2.03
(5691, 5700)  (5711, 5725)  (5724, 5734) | 0.1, 2.05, 2.08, 2.07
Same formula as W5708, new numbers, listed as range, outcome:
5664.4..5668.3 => 2.02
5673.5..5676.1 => 2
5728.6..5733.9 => 2.01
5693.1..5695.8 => 2.09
